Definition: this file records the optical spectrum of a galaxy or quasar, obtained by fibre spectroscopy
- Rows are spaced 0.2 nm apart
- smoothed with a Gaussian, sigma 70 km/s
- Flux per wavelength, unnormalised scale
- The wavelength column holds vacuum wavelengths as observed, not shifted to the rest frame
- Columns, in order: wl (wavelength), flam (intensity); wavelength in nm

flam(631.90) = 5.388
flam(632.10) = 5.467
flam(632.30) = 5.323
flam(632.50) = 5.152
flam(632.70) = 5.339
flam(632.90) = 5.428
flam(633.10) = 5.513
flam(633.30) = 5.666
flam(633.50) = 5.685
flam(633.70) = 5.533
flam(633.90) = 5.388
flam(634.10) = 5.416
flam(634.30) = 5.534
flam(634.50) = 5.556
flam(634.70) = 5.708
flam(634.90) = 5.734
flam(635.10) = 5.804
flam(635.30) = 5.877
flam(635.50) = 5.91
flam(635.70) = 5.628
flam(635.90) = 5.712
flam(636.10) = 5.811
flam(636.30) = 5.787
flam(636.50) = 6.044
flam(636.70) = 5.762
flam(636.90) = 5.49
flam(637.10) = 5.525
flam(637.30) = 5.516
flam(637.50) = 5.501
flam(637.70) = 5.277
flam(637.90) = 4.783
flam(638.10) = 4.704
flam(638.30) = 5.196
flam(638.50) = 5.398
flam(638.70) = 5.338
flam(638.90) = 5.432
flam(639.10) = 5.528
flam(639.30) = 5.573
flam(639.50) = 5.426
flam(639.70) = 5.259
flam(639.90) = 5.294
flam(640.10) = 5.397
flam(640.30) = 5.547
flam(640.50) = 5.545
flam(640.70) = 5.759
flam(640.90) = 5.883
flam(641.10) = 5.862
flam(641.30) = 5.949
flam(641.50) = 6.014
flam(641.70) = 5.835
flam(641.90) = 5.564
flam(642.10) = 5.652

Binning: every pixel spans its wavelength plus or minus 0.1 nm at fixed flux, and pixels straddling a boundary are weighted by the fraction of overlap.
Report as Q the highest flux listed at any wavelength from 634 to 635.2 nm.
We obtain 5.804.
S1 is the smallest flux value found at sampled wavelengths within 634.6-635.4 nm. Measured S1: 5.708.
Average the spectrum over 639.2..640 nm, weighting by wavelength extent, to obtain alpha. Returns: 5.39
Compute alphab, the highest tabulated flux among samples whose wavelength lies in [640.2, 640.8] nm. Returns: 5.759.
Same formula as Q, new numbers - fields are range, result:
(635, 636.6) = 6.044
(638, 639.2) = 5.528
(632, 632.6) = 5.467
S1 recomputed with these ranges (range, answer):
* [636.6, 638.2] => 4.704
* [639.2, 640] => 5.259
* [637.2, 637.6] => 5.501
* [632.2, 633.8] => 5.152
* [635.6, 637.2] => 5.49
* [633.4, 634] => 5.388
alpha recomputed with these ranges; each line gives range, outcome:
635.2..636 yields 5.78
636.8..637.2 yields 5.51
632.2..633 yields 5.31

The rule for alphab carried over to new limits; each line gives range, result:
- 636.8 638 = 5.525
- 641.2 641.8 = 6.014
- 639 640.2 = 5.573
